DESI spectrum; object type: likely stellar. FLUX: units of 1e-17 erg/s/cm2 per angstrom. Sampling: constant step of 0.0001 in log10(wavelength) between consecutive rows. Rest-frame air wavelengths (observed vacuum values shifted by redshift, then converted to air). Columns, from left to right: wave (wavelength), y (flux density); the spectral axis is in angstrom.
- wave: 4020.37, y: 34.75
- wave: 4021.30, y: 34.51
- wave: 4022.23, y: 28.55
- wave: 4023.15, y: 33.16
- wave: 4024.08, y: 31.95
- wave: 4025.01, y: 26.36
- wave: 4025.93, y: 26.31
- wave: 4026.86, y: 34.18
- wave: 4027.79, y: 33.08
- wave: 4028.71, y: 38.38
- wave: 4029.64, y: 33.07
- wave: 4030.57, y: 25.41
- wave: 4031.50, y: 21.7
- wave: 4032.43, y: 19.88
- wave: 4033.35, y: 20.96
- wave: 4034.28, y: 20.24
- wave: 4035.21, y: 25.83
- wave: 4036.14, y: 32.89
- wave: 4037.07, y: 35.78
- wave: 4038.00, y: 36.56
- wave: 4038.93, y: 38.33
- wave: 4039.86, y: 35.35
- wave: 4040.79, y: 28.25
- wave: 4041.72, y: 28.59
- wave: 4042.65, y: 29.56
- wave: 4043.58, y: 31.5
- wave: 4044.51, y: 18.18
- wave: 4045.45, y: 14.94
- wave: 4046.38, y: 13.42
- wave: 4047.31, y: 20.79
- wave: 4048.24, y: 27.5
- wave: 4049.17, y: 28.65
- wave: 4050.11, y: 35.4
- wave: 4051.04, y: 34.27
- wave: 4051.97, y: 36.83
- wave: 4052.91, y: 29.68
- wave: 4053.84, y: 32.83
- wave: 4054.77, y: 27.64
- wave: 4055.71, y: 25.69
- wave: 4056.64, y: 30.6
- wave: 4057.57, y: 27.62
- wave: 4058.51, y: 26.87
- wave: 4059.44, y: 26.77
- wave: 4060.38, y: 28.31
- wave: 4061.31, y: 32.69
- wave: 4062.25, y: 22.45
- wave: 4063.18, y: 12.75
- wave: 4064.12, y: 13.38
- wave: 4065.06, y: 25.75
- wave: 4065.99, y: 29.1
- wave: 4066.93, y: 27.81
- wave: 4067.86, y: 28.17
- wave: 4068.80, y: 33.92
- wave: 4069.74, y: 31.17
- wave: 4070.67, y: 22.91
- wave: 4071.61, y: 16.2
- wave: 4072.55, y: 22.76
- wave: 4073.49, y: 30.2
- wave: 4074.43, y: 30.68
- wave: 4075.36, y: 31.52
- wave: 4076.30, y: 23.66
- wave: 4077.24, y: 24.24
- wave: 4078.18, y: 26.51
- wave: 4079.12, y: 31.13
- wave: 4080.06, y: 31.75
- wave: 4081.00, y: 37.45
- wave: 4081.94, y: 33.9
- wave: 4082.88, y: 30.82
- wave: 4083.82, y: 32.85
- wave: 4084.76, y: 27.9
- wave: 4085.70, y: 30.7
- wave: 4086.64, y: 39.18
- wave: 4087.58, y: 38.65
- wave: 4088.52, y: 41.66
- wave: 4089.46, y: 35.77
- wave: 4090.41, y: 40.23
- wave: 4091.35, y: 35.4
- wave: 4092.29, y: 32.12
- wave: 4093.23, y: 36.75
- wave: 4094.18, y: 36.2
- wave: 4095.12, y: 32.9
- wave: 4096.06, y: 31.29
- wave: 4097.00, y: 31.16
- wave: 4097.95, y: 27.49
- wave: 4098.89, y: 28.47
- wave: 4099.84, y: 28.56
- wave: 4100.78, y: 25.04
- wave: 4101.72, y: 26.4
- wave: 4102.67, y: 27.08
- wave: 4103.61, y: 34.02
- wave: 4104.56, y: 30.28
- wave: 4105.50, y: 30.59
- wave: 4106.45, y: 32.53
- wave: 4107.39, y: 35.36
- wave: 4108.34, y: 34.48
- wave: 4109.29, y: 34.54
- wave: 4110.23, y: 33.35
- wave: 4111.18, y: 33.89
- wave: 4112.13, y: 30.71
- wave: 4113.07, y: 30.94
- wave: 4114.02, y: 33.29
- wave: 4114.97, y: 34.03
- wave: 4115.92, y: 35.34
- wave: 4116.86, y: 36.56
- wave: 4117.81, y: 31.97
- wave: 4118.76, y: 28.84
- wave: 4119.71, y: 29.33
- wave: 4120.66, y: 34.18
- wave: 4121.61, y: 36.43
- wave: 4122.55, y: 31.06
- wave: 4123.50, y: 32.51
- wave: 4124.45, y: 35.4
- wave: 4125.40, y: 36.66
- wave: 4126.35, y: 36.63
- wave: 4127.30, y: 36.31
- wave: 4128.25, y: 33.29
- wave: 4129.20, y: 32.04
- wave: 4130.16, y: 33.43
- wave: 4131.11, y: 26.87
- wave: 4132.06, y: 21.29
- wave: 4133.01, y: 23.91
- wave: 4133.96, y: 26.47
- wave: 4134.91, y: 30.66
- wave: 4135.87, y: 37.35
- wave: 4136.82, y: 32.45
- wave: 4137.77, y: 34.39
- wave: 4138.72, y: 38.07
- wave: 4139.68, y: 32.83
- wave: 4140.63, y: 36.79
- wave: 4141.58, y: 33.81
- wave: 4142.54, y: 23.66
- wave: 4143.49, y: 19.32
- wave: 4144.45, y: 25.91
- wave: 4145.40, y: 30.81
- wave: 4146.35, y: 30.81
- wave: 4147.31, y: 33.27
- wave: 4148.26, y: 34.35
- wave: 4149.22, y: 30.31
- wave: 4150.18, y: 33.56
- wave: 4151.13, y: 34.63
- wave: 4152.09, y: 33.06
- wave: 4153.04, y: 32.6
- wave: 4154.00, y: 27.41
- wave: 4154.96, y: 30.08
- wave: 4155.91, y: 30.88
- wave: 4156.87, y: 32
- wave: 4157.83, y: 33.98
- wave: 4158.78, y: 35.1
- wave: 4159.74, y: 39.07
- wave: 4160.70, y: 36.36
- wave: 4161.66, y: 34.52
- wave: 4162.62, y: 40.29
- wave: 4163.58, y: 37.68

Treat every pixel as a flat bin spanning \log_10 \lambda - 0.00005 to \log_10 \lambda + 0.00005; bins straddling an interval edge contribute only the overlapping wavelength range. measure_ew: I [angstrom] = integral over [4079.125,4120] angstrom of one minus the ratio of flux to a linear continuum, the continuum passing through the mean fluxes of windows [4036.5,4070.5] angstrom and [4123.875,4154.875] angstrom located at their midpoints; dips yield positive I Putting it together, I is -4.0 angstrom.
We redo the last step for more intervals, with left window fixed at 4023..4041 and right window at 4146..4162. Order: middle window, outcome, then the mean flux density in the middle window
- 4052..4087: 3.1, 28.1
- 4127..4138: 0.7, 30.5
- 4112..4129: -0.7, 33.6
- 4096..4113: 0.5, 30.8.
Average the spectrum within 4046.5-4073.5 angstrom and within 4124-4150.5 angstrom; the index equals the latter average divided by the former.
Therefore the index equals 1.17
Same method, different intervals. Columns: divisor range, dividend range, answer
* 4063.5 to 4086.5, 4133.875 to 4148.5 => 1.11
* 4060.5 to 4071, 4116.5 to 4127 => 1.31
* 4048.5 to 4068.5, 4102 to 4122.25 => 1.17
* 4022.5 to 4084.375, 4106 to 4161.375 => 1.15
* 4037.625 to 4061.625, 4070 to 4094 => 1.10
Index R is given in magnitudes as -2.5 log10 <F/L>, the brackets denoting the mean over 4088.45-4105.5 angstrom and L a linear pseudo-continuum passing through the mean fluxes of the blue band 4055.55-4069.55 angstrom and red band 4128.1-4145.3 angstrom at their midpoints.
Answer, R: -0.145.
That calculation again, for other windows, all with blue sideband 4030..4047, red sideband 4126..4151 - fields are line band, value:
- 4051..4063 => -0.06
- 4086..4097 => -0.24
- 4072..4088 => -0.08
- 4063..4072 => 0.14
